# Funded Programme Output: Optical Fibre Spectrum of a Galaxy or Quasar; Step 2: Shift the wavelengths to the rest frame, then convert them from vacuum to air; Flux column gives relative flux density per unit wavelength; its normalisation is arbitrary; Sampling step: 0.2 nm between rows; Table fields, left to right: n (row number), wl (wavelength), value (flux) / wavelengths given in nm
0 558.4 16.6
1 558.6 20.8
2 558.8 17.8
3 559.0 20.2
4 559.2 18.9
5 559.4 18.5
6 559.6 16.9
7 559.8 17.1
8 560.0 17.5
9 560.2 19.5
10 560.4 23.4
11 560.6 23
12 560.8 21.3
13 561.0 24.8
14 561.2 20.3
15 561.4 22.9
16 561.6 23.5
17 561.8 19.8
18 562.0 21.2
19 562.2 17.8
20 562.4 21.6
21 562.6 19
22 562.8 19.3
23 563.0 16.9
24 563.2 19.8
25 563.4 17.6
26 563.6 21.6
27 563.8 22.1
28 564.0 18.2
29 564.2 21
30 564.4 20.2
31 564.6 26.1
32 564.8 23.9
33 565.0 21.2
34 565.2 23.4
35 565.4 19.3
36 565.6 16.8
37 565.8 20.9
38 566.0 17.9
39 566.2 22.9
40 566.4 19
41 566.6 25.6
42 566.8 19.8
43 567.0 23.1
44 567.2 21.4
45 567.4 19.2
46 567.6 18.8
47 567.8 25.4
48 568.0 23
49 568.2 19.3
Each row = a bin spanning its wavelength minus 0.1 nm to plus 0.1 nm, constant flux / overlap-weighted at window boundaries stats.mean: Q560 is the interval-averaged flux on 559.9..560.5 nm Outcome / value 20.1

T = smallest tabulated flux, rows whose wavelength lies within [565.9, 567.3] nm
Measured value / 17.9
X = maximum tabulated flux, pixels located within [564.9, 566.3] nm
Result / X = 23.4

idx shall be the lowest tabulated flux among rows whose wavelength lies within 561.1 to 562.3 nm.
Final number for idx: 17.8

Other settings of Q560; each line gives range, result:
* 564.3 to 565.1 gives 22.8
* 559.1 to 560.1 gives 17.8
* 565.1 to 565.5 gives 21.4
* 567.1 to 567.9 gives 21.2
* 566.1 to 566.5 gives 20.9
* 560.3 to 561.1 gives 23.1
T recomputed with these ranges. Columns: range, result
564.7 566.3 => 16.8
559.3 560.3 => 16.9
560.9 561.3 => 20.3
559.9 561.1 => 17.5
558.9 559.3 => 18.9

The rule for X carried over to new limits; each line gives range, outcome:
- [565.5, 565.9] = 20.9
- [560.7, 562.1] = 24.8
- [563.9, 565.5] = 26.1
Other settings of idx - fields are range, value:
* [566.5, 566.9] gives 19.8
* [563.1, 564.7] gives 17.6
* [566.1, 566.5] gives 19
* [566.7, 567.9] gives 18.8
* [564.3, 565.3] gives 20.2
